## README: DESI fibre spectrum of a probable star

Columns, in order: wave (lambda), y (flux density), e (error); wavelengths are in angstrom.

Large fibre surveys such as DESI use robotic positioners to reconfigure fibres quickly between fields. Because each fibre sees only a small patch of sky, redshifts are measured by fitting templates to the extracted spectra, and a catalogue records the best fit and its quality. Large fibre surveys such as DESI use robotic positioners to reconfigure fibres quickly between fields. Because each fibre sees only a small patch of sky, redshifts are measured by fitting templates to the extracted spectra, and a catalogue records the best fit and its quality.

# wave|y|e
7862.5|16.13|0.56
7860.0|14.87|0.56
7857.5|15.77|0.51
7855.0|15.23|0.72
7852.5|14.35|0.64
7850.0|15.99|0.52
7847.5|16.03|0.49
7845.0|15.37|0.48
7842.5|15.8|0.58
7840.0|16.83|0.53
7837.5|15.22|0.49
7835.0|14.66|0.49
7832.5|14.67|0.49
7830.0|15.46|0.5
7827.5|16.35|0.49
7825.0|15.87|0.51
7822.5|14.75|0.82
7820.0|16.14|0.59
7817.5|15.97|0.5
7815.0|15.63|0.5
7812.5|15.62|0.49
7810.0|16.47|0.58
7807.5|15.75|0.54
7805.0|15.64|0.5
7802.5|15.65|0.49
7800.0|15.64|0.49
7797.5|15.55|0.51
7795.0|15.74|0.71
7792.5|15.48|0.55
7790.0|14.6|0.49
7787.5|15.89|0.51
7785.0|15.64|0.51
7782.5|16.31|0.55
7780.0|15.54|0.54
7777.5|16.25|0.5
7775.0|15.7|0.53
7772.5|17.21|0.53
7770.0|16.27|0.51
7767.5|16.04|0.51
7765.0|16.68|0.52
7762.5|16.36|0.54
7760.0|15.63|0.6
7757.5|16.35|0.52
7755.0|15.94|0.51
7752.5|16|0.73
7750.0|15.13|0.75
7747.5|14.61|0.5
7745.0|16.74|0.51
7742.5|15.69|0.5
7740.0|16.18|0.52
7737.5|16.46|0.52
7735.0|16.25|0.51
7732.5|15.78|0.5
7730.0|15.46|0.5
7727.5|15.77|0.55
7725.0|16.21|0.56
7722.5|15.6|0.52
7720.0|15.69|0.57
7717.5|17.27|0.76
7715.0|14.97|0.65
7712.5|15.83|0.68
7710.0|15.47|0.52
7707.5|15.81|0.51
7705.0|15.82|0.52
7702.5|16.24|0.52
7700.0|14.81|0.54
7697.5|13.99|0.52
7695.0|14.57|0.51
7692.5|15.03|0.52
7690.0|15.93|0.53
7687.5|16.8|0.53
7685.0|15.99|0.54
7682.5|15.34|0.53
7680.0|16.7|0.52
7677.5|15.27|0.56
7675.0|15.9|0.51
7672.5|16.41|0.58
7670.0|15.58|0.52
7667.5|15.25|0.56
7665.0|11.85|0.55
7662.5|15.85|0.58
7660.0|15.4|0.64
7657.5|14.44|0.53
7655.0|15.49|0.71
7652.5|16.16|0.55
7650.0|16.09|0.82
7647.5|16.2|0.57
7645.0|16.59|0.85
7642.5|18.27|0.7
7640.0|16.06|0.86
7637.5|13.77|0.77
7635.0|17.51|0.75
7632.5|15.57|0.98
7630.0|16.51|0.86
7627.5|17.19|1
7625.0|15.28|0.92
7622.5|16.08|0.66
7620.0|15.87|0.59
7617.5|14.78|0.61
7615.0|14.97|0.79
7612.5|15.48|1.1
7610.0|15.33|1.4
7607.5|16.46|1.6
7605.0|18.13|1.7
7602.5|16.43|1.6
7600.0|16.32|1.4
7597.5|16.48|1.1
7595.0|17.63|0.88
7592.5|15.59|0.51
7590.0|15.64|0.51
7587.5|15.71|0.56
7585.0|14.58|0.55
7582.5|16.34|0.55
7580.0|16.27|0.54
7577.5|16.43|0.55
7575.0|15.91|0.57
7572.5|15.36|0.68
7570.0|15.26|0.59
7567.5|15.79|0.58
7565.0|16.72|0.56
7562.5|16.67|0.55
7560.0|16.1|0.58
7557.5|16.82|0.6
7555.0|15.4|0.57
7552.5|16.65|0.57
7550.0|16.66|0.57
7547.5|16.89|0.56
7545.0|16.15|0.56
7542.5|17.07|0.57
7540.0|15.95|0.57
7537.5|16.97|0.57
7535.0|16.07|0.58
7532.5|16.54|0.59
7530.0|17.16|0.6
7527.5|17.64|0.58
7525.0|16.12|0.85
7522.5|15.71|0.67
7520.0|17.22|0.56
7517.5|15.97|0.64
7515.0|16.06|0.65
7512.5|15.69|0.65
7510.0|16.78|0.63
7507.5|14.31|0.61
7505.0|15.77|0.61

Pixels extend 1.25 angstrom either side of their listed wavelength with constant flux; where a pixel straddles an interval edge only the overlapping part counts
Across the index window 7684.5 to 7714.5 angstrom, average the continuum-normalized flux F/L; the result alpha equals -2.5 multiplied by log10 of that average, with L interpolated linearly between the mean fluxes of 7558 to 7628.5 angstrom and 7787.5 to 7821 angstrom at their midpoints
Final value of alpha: 0.025 mag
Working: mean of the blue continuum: 16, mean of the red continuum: 15.7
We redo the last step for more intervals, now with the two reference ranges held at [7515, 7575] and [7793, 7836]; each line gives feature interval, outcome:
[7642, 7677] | 0.030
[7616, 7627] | 0.038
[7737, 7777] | -0.019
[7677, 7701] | 0.036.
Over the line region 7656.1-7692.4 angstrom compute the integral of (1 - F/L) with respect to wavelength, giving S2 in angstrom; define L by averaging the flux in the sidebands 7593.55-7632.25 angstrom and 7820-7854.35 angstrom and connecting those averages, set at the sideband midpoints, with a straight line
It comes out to 1.2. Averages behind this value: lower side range 16.2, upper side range 15.5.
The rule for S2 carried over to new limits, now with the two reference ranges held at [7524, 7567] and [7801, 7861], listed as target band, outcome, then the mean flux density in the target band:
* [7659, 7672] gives 1.0 angstrom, 14.9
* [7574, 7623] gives 1.1 angstrom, 16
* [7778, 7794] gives 0.1 angstrom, 15.6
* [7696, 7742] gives 0.6 angstrom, 15.7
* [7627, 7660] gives 0.3 angstrom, 16.1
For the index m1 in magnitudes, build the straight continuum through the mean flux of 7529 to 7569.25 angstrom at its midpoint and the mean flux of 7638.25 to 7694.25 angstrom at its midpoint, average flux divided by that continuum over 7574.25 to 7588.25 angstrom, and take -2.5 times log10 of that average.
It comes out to 0.026 mag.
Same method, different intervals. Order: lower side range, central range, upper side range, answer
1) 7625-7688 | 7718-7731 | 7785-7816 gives -0.007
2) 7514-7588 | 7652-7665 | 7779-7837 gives 0.064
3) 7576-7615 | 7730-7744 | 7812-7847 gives -0.014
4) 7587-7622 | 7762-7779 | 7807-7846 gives -0.039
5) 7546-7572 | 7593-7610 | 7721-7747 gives -0.036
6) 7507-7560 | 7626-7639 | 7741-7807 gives 0.005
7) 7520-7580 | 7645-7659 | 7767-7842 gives 0.025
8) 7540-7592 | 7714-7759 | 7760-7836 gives -0.002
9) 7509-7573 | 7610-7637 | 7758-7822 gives 0.025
